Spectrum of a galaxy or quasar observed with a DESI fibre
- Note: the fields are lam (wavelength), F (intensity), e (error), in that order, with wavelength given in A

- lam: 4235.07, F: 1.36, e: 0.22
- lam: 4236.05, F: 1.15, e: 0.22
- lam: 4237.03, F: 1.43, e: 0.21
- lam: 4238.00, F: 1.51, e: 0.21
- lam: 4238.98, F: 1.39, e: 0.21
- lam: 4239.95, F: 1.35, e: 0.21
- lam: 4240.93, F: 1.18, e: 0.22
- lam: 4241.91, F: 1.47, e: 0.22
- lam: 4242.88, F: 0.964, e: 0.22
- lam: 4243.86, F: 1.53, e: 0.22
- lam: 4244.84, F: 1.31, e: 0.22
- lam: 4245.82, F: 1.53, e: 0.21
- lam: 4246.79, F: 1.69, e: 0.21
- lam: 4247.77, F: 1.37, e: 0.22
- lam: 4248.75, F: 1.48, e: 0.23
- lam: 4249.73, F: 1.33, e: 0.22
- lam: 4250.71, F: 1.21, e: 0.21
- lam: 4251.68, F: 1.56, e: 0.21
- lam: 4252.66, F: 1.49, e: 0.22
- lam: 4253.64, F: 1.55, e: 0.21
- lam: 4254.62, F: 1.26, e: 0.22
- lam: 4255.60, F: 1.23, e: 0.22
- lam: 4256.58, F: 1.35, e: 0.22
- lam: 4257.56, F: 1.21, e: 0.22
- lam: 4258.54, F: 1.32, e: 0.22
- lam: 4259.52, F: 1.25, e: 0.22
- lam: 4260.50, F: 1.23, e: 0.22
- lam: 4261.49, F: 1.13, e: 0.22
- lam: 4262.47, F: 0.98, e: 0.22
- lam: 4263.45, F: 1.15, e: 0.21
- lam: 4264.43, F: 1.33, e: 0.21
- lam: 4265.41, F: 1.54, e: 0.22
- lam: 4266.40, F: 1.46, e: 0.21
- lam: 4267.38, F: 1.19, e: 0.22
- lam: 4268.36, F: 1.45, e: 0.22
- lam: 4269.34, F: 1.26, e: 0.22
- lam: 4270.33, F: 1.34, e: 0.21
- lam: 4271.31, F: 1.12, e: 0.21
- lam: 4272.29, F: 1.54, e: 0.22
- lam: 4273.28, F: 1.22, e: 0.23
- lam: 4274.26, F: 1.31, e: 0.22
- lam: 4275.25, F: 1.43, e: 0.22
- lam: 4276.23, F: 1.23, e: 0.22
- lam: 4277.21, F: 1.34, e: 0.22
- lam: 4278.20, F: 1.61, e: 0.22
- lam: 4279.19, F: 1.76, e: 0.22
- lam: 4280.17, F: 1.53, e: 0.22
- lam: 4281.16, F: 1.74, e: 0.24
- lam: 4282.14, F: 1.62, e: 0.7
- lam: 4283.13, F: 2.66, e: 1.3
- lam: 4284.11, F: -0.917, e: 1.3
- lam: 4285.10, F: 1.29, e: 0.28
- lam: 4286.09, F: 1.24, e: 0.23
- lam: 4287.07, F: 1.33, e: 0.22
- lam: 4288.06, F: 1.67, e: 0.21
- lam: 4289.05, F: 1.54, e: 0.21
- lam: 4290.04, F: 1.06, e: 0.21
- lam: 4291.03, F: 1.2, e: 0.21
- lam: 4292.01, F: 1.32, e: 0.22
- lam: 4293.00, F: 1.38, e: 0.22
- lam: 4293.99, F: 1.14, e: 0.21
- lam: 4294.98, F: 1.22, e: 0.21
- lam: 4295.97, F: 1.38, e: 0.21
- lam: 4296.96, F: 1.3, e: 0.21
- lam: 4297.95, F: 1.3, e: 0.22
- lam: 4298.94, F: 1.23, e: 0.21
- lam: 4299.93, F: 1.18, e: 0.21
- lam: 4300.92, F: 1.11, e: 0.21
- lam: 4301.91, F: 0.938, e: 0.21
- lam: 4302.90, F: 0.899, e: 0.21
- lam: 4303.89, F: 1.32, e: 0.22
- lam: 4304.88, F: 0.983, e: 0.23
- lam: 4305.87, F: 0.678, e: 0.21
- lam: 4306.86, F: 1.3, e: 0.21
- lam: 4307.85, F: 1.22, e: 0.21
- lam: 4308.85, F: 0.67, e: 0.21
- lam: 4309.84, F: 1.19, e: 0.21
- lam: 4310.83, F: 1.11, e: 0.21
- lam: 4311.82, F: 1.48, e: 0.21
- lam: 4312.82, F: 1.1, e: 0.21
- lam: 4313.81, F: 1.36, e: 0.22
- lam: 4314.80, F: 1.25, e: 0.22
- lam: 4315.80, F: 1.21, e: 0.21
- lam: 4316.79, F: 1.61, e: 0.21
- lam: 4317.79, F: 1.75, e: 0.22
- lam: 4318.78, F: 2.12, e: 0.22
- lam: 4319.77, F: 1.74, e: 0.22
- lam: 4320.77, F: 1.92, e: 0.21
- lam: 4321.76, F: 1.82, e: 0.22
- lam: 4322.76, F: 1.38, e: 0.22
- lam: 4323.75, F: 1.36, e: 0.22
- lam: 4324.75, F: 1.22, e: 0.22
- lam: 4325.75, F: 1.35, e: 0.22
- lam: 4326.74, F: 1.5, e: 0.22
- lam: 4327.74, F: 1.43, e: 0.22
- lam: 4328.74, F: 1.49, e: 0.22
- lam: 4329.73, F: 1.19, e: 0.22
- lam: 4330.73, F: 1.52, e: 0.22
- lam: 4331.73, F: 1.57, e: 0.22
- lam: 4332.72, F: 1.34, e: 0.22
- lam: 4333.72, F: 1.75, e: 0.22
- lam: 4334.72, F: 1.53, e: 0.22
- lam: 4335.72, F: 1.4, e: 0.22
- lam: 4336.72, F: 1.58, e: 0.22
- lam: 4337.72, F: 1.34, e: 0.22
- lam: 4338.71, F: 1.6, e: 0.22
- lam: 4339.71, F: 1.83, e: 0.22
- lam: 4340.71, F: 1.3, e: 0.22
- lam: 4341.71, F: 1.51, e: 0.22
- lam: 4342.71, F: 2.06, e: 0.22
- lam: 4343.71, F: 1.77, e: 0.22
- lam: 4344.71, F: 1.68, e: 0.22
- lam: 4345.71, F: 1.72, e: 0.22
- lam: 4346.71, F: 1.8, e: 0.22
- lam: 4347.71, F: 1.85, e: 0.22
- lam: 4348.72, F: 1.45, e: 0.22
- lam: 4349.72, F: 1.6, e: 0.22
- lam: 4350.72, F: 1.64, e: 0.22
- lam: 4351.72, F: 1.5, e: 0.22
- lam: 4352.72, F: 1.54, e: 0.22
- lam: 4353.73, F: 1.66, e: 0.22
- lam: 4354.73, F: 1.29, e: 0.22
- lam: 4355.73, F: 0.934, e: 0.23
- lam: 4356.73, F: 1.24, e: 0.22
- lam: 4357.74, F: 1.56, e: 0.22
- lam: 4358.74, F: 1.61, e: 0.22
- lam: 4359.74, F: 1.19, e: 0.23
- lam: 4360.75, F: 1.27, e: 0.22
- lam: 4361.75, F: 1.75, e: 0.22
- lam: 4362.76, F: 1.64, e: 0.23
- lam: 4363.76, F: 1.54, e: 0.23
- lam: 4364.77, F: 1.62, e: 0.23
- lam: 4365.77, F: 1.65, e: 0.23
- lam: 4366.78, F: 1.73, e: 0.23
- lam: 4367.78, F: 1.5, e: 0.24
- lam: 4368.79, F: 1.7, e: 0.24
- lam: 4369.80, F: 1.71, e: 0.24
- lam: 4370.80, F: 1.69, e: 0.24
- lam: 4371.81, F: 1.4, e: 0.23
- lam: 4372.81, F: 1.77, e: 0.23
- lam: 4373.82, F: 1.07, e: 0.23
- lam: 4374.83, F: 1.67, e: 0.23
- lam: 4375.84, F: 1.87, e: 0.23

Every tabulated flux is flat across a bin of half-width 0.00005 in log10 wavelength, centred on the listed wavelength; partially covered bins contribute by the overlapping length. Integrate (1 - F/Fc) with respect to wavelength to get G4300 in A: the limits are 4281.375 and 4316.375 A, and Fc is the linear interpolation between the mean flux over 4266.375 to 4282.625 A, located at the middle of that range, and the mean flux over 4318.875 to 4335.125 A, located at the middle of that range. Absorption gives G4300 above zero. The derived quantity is 6.26 A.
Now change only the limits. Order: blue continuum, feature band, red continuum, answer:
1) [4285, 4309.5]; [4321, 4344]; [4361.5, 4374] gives -1.9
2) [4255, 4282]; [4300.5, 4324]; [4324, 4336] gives 1.7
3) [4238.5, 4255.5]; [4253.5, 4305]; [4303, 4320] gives 1.7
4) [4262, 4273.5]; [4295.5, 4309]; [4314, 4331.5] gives 3.0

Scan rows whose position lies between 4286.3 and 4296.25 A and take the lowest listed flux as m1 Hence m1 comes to 1.06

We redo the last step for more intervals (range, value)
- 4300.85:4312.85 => 0.67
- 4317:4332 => 1.19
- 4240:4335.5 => -0.917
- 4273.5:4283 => 1.23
